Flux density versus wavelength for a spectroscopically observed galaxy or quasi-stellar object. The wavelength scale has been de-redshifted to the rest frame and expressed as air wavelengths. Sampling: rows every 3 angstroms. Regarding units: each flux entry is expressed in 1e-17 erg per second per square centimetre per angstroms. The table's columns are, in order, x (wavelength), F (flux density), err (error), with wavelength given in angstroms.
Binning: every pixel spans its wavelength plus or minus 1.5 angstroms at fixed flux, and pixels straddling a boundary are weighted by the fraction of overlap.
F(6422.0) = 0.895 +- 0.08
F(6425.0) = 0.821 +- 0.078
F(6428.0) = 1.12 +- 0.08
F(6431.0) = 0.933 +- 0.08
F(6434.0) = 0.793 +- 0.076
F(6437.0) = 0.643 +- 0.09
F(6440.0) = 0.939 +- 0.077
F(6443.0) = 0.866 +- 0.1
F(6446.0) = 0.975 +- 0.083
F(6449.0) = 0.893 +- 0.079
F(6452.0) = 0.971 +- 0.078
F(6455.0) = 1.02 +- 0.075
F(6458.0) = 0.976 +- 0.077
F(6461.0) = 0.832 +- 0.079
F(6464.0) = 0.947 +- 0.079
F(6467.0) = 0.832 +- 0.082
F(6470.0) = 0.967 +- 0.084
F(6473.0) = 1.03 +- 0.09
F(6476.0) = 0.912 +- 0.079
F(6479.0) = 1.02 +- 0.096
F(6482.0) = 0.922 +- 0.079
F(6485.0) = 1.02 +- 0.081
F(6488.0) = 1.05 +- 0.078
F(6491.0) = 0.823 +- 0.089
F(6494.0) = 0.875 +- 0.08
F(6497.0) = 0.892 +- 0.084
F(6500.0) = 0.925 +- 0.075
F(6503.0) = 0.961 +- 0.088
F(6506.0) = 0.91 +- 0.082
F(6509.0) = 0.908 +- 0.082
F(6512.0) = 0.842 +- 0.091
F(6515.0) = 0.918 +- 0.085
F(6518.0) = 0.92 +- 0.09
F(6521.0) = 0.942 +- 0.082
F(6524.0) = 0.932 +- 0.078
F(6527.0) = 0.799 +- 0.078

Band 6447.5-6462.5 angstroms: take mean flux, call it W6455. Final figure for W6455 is 0.938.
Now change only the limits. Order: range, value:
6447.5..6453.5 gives 0.932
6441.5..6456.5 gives 0.945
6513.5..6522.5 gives 0.927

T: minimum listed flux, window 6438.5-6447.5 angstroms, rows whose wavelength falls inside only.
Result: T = 0.866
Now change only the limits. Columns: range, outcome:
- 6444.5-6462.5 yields 0.832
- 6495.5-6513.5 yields 0.842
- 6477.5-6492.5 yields 0.823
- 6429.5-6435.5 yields 0.793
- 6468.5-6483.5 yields 0.912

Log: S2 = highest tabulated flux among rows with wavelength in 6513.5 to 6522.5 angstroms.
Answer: 0.942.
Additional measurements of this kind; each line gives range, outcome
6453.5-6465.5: 1.02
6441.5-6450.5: 0.975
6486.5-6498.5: 1.05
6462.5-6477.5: 1.03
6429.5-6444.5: 0.939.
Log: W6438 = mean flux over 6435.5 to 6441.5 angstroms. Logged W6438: 0.791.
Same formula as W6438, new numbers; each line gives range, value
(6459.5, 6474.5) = 0.922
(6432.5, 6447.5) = 0.843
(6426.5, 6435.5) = 0.949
